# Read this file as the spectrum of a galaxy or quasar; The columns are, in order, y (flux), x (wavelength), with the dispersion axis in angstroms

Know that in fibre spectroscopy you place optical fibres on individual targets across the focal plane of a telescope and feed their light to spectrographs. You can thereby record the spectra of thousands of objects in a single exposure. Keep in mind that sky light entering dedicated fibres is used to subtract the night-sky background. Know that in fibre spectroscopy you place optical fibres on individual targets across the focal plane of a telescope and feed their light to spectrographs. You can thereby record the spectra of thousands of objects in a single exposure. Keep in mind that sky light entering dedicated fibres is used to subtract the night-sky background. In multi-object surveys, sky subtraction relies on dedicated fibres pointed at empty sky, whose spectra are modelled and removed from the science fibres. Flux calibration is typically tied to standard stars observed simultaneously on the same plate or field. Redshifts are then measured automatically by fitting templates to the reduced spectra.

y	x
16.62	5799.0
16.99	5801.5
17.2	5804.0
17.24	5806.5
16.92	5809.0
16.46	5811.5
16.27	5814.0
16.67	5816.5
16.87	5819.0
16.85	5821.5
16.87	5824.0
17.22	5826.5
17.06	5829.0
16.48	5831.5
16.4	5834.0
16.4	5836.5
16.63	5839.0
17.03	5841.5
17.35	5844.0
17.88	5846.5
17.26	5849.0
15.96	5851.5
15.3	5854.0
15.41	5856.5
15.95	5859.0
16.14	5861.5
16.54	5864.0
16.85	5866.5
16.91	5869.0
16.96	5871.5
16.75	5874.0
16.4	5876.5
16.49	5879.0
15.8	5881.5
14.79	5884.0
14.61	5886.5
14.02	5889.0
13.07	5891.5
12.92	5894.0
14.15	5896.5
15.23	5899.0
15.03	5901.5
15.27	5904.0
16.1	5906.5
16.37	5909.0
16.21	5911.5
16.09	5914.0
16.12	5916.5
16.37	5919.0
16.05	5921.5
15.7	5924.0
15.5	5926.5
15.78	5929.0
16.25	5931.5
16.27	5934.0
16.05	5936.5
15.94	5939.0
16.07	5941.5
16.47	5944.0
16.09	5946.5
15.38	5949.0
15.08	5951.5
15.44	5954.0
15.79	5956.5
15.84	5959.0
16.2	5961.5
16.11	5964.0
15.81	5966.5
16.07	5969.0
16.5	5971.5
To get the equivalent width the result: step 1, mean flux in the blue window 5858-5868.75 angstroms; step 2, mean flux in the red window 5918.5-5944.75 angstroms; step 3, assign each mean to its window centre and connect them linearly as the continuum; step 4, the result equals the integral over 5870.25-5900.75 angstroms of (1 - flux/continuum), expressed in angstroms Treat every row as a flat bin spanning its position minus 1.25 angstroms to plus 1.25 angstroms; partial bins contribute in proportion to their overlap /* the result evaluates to 2.25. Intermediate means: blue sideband 16.4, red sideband 16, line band 15.1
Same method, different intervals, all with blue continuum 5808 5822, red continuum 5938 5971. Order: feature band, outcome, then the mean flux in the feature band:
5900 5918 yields 0.3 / 15.9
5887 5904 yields 2.1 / 14.2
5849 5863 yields 0.5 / 15.9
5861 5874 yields -0.3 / 16.7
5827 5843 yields -0.1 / 16.7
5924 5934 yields 0.1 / 15.9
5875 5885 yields 0.2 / 15.9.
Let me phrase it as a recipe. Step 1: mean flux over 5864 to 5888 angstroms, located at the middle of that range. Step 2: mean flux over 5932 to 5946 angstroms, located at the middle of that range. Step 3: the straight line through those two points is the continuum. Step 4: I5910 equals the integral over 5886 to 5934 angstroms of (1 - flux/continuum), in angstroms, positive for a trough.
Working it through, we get 2.4 angstroms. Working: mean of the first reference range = 16.2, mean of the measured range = 15.3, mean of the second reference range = 16.2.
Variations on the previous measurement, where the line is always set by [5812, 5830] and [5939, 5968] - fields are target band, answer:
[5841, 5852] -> -0.36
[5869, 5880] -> -0.17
